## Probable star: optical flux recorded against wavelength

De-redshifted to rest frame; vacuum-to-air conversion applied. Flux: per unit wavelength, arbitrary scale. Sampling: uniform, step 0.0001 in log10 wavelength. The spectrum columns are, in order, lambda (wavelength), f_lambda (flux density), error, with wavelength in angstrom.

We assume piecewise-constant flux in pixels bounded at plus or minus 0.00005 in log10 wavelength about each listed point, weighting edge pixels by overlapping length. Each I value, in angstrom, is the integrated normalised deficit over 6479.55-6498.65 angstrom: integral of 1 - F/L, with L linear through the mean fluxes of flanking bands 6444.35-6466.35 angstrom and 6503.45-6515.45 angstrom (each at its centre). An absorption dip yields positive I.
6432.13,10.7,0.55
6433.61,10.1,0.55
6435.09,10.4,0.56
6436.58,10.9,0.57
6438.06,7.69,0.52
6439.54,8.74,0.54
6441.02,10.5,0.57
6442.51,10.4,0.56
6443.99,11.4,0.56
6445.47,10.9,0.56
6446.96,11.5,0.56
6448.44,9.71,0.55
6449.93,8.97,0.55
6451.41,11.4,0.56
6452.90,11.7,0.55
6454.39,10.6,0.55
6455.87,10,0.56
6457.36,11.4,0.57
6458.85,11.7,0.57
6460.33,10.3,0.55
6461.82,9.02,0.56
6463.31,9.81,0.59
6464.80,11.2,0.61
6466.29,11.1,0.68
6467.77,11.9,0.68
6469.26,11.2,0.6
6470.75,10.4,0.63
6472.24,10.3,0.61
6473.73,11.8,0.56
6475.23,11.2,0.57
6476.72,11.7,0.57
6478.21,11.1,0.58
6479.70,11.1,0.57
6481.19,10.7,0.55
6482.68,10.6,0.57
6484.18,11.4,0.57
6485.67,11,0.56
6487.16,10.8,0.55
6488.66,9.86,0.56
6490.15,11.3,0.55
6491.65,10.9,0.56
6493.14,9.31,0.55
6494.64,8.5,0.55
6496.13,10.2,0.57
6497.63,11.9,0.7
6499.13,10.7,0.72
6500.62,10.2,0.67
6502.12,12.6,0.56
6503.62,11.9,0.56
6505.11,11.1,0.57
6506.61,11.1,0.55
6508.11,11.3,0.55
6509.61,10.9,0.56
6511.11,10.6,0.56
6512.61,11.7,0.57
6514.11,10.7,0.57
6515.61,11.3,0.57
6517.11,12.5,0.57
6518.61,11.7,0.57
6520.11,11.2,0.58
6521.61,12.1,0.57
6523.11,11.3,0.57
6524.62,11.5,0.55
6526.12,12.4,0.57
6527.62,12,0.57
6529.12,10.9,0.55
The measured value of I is 0.6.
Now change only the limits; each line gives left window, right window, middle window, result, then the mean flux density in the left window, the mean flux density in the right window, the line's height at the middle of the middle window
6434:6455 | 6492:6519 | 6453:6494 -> -0.6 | 10.3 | 11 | 10.7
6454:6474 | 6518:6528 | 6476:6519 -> 1.2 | 10.7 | 11.7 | 11.3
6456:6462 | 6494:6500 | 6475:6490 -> -0.7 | 10.7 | 10.4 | 10.5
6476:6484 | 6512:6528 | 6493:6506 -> 0.7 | 11.1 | 11.7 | 11.4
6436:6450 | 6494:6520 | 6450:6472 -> -0.8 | 10.1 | 11.1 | 10.4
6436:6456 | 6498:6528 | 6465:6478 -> -0.5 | 10.3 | 11.4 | 10.7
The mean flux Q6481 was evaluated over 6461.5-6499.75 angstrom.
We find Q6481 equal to 10.7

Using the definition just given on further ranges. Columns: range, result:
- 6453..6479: 10.9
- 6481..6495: 10.5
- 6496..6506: 11.3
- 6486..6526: 11.1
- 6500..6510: 11.3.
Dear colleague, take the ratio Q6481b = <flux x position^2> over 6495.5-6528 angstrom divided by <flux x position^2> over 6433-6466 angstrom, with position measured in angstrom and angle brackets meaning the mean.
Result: 1.12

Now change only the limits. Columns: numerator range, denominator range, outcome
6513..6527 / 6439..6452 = 1.14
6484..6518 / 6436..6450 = 1.10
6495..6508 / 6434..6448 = 1.11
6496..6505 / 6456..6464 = 1.10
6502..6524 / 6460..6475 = 1.08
